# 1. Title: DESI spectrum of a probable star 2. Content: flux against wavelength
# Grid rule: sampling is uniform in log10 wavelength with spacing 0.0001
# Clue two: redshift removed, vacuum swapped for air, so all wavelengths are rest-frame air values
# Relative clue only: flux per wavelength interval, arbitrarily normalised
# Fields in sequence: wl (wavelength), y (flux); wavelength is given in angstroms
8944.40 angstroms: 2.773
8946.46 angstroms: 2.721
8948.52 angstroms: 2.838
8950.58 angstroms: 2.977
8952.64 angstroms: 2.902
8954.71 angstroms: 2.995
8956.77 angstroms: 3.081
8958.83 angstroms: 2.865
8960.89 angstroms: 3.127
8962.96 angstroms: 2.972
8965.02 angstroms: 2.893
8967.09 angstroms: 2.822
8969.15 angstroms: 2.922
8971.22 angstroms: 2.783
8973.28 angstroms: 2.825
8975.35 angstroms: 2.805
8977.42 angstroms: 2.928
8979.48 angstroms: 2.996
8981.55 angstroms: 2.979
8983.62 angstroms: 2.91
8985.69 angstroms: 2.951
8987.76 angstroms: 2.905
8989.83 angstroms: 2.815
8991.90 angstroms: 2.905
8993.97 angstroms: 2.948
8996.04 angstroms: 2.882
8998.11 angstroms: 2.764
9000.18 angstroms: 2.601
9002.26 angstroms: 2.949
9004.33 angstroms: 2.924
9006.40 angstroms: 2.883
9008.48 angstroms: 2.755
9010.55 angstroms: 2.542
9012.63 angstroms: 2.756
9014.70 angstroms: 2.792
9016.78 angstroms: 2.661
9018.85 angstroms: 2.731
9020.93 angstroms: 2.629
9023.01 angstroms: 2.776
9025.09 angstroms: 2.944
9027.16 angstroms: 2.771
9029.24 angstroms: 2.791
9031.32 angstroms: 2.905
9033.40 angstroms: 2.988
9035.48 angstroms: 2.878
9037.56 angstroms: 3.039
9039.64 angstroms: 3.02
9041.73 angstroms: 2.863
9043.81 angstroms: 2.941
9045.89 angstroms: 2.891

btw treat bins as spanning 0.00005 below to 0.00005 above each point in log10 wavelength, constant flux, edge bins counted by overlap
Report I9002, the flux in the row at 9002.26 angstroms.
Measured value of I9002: 2.949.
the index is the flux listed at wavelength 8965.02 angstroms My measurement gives 2.893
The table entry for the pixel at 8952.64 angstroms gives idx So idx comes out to 2.902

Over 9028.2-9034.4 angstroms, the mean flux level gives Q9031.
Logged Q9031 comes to 2.89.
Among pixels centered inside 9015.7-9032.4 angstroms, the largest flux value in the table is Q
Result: 2.944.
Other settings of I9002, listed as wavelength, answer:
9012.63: 2.756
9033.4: 2.988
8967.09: 2.822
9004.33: 2.924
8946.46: 2.721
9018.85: 2.731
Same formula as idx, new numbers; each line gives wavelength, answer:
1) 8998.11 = 2.764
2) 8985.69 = 2.951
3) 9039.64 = 3.02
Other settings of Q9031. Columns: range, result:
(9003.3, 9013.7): 2.77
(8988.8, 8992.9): 2.86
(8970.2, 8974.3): 2.81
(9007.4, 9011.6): 2.65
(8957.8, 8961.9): 3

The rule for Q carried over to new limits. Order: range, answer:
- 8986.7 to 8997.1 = 2.948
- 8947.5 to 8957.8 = 3.081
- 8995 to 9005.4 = 2.949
